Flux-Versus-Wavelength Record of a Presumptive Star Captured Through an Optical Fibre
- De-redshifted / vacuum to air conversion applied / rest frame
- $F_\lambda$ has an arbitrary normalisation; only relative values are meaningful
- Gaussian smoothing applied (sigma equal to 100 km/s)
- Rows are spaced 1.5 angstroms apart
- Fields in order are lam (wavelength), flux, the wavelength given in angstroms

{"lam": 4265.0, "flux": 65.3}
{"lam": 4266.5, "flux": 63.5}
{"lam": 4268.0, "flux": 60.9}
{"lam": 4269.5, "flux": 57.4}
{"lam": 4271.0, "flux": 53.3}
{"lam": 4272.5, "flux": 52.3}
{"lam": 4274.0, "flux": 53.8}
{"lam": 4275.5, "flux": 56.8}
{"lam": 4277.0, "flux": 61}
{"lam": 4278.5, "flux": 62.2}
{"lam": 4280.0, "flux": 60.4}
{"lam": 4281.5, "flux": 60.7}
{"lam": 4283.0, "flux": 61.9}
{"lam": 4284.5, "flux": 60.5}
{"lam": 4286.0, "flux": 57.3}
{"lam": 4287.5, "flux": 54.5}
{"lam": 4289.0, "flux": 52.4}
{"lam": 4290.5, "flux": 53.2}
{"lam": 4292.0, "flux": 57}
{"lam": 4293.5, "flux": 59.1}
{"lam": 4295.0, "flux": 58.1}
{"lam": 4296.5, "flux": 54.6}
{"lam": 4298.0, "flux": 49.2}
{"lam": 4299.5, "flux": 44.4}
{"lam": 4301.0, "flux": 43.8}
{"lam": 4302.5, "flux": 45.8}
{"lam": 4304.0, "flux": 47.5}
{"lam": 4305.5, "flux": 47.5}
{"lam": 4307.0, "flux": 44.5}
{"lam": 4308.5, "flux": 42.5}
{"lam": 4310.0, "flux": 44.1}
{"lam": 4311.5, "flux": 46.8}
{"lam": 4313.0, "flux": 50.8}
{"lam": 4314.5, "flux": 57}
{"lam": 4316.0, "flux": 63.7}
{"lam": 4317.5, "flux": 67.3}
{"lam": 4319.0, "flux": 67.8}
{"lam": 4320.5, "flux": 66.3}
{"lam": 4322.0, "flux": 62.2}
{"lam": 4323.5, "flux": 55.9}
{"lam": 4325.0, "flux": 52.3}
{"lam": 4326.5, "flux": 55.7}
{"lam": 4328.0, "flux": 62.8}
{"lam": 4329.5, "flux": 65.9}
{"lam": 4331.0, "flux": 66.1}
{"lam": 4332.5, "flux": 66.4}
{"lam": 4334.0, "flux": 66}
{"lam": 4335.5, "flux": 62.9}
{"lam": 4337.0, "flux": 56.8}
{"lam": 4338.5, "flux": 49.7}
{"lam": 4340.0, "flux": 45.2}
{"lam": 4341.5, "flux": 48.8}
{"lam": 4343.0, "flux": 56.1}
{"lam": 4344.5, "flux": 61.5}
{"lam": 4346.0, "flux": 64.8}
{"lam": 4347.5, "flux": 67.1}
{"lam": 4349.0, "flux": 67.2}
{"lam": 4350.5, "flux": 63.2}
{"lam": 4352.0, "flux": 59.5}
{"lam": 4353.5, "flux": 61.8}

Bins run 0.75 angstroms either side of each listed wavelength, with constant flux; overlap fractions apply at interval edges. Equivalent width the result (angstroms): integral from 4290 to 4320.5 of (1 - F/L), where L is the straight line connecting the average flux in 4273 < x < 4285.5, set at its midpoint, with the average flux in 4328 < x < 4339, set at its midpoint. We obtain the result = 4.15 angstroms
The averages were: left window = 59.5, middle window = 52.6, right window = 62.3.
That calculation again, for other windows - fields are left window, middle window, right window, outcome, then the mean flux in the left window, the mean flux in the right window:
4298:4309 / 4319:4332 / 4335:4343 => -3.0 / 45.5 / 52.7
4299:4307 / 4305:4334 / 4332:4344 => -3.7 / 45.7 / 56.4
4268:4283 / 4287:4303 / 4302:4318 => 0.5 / 57.9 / 50.5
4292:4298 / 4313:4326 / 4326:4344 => -0.7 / 56.2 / 58.6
